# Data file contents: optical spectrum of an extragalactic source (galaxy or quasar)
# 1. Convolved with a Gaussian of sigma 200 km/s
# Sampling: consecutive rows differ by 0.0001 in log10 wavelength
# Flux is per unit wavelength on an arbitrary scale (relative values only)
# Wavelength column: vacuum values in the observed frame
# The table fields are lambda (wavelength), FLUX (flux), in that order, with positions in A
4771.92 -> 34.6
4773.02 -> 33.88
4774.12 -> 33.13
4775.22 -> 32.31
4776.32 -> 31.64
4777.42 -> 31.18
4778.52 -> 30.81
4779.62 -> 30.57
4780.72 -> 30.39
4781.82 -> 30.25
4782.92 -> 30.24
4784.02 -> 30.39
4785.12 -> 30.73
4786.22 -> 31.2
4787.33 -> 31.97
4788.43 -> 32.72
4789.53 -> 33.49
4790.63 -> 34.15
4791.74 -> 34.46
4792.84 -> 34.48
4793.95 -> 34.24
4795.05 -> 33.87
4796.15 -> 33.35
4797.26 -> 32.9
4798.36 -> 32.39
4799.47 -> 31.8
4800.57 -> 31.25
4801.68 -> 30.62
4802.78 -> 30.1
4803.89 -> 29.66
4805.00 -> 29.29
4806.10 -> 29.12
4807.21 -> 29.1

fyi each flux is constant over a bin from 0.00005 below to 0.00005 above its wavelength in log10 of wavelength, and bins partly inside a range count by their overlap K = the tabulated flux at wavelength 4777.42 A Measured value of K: 31.18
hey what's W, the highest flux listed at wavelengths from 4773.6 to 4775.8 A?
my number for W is 33.13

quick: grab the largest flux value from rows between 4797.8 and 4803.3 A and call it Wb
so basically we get 32.39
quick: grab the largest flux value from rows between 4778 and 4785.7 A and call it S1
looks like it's 30.81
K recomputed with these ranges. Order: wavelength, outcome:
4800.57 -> 31.25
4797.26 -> 32.9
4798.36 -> 32.39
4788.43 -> 32.72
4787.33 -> 31.97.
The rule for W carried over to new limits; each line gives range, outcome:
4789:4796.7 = 34.48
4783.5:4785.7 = 30.73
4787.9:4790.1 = 33.49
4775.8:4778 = 31.64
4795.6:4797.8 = 33.35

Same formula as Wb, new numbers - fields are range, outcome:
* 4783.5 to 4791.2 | 34.15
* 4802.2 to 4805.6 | 30.1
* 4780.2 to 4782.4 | 30.39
